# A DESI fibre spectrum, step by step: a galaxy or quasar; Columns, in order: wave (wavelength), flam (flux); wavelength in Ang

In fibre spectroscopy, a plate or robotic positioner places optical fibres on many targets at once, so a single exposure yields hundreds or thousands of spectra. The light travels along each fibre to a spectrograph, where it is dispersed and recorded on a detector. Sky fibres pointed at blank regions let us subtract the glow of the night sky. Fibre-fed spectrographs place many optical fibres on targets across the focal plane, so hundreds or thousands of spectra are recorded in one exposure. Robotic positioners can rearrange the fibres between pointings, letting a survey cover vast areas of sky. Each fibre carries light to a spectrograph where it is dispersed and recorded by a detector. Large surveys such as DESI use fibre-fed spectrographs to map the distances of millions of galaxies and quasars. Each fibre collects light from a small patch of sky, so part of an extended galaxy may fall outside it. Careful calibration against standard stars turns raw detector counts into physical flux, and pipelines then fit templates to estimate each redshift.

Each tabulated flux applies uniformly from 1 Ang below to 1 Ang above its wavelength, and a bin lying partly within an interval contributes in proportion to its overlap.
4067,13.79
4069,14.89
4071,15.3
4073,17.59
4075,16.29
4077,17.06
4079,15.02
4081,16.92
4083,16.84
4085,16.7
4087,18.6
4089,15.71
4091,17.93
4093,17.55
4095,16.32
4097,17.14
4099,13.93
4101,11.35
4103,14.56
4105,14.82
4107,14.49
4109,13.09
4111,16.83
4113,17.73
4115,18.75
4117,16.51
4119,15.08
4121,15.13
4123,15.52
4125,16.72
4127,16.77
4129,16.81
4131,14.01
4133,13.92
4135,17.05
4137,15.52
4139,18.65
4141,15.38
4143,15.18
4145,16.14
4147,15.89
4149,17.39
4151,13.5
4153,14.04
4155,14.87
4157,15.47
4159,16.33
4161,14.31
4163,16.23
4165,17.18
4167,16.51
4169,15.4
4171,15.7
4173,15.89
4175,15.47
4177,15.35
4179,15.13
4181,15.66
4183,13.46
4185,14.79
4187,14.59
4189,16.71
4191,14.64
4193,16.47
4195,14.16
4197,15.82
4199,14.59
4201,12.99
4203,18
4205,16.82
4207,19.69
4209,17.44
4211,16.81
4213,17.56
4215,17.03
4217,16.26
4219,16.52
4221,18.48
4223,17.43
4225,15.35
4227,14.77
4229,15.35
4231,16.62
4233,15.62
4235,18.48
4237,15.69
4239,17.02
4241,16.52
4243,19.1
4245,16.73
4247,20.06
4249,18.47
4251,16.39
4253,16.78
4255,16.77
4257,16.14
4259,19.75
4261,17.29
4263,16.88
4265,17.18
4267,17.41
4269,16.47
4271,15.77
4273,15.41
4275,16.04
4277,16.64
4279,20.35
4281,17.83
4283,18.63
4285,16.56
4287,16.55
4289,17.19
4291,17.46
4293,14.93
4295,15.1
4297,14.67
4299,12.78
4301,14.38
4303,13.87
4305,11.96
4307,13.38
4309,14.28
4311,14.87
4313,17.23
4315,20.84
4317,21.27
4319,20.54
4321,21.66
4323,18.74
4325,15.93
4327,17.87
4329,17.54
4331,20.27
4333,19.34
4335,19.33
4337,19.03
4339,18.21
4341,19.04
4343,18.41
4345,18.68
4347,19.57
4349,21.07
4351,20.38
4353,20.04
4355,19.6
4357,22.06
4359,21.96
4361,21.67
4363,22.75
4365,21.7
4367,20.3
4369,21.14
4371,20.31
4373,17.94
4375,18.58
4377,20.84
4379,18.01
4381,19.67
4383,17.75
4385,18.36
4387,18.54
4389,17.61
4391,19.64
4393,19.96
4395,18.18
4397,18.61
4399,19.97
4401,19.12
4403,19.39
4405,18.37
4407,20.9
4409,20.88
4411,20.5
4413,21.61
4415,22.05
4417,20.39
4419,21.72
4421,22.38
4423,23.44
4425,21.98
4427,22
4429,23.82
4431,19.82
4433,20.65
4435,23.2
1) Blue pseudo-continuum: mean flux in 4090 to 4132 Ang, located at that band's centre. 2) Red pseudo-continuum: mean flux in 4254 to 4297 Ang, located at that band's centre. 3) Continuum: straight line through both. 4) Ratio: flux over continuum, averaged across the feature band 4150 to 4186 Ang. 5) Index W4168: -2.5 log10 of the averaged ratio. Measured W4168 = 0.060 mag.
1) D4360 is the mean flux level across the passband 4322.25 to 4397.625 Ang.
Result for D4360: 19.4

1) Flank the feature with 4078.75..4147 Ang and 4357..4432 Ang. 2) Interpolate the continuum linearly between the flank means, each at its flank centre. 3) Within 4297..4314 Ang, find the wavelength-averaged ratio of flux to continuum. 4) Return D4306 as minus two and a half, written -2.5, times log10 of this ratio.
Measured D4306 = 0.32 mag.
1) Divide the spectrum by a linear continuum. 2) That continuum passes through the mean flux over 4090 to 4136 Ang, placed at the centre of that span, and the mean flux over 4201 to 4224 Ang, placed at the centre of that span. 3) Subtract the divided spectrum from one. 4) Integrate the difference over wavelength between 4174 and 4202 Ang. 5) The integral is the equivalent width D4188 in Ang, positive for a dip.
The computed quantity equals 3.1 Ang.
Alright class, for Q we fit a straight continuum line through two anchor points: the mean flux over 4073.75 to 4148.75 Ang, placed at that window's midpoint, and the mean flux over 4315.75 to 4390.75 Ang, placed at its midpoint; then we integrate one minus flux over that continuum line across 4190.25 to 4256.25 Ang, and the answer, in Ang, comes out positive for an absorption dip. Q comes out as 3.7 Ang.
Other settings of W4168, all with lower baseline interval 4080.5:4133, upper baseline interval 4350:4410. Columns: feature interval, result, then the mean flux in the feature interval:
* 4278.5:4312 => 0.20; 15.5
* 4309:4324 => 0.00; 19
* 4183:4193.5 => 0.13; 15.2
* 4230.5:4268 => 0.04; 17.3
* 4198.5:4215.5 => 0.03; 16.8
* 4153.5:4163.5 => 0.09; 15.3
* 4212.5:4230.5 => 0.07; 16.5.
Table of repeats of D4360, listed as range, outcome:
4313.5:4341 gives 19.2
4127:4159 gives 15.6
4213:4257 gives 16.9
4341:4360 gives 20.1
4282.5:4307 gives 15.2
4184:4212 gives 16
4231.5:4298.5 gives 17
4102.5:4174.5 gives 15.8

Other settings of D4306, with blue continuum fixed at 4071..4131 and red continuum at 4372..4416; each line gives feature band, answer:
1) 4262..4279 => 0.08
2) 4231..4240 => 0.06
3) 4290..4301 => 0.22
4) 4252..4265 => 0.04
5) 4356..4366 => -0.16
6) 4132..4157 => 0.06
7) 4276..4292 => 0.03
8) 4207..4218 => 0.00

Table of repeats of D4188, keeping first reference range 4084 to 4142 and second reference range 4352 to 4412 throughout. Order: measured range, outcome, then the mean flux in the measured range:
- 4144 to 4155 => 0.75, 15.3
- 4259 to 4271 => 0.64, 17.2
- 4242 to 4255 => 0.04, 17.8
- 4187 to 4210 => 1.51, 16.1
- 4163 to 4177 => 0.65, 16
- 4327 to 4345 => 0.30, 18.8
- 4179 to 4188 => 1.21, 14.7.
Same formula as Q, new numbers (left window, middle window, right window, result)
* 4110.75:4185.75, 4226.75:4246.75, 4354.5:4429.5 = 0.8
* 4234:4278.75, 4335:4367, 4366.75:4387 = -2.5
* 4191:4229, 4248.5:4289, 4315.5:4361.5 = 1.6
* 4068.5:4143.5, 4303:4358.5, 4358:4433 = 2.5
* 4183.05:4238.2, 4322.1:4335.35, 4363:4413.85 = 0.0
